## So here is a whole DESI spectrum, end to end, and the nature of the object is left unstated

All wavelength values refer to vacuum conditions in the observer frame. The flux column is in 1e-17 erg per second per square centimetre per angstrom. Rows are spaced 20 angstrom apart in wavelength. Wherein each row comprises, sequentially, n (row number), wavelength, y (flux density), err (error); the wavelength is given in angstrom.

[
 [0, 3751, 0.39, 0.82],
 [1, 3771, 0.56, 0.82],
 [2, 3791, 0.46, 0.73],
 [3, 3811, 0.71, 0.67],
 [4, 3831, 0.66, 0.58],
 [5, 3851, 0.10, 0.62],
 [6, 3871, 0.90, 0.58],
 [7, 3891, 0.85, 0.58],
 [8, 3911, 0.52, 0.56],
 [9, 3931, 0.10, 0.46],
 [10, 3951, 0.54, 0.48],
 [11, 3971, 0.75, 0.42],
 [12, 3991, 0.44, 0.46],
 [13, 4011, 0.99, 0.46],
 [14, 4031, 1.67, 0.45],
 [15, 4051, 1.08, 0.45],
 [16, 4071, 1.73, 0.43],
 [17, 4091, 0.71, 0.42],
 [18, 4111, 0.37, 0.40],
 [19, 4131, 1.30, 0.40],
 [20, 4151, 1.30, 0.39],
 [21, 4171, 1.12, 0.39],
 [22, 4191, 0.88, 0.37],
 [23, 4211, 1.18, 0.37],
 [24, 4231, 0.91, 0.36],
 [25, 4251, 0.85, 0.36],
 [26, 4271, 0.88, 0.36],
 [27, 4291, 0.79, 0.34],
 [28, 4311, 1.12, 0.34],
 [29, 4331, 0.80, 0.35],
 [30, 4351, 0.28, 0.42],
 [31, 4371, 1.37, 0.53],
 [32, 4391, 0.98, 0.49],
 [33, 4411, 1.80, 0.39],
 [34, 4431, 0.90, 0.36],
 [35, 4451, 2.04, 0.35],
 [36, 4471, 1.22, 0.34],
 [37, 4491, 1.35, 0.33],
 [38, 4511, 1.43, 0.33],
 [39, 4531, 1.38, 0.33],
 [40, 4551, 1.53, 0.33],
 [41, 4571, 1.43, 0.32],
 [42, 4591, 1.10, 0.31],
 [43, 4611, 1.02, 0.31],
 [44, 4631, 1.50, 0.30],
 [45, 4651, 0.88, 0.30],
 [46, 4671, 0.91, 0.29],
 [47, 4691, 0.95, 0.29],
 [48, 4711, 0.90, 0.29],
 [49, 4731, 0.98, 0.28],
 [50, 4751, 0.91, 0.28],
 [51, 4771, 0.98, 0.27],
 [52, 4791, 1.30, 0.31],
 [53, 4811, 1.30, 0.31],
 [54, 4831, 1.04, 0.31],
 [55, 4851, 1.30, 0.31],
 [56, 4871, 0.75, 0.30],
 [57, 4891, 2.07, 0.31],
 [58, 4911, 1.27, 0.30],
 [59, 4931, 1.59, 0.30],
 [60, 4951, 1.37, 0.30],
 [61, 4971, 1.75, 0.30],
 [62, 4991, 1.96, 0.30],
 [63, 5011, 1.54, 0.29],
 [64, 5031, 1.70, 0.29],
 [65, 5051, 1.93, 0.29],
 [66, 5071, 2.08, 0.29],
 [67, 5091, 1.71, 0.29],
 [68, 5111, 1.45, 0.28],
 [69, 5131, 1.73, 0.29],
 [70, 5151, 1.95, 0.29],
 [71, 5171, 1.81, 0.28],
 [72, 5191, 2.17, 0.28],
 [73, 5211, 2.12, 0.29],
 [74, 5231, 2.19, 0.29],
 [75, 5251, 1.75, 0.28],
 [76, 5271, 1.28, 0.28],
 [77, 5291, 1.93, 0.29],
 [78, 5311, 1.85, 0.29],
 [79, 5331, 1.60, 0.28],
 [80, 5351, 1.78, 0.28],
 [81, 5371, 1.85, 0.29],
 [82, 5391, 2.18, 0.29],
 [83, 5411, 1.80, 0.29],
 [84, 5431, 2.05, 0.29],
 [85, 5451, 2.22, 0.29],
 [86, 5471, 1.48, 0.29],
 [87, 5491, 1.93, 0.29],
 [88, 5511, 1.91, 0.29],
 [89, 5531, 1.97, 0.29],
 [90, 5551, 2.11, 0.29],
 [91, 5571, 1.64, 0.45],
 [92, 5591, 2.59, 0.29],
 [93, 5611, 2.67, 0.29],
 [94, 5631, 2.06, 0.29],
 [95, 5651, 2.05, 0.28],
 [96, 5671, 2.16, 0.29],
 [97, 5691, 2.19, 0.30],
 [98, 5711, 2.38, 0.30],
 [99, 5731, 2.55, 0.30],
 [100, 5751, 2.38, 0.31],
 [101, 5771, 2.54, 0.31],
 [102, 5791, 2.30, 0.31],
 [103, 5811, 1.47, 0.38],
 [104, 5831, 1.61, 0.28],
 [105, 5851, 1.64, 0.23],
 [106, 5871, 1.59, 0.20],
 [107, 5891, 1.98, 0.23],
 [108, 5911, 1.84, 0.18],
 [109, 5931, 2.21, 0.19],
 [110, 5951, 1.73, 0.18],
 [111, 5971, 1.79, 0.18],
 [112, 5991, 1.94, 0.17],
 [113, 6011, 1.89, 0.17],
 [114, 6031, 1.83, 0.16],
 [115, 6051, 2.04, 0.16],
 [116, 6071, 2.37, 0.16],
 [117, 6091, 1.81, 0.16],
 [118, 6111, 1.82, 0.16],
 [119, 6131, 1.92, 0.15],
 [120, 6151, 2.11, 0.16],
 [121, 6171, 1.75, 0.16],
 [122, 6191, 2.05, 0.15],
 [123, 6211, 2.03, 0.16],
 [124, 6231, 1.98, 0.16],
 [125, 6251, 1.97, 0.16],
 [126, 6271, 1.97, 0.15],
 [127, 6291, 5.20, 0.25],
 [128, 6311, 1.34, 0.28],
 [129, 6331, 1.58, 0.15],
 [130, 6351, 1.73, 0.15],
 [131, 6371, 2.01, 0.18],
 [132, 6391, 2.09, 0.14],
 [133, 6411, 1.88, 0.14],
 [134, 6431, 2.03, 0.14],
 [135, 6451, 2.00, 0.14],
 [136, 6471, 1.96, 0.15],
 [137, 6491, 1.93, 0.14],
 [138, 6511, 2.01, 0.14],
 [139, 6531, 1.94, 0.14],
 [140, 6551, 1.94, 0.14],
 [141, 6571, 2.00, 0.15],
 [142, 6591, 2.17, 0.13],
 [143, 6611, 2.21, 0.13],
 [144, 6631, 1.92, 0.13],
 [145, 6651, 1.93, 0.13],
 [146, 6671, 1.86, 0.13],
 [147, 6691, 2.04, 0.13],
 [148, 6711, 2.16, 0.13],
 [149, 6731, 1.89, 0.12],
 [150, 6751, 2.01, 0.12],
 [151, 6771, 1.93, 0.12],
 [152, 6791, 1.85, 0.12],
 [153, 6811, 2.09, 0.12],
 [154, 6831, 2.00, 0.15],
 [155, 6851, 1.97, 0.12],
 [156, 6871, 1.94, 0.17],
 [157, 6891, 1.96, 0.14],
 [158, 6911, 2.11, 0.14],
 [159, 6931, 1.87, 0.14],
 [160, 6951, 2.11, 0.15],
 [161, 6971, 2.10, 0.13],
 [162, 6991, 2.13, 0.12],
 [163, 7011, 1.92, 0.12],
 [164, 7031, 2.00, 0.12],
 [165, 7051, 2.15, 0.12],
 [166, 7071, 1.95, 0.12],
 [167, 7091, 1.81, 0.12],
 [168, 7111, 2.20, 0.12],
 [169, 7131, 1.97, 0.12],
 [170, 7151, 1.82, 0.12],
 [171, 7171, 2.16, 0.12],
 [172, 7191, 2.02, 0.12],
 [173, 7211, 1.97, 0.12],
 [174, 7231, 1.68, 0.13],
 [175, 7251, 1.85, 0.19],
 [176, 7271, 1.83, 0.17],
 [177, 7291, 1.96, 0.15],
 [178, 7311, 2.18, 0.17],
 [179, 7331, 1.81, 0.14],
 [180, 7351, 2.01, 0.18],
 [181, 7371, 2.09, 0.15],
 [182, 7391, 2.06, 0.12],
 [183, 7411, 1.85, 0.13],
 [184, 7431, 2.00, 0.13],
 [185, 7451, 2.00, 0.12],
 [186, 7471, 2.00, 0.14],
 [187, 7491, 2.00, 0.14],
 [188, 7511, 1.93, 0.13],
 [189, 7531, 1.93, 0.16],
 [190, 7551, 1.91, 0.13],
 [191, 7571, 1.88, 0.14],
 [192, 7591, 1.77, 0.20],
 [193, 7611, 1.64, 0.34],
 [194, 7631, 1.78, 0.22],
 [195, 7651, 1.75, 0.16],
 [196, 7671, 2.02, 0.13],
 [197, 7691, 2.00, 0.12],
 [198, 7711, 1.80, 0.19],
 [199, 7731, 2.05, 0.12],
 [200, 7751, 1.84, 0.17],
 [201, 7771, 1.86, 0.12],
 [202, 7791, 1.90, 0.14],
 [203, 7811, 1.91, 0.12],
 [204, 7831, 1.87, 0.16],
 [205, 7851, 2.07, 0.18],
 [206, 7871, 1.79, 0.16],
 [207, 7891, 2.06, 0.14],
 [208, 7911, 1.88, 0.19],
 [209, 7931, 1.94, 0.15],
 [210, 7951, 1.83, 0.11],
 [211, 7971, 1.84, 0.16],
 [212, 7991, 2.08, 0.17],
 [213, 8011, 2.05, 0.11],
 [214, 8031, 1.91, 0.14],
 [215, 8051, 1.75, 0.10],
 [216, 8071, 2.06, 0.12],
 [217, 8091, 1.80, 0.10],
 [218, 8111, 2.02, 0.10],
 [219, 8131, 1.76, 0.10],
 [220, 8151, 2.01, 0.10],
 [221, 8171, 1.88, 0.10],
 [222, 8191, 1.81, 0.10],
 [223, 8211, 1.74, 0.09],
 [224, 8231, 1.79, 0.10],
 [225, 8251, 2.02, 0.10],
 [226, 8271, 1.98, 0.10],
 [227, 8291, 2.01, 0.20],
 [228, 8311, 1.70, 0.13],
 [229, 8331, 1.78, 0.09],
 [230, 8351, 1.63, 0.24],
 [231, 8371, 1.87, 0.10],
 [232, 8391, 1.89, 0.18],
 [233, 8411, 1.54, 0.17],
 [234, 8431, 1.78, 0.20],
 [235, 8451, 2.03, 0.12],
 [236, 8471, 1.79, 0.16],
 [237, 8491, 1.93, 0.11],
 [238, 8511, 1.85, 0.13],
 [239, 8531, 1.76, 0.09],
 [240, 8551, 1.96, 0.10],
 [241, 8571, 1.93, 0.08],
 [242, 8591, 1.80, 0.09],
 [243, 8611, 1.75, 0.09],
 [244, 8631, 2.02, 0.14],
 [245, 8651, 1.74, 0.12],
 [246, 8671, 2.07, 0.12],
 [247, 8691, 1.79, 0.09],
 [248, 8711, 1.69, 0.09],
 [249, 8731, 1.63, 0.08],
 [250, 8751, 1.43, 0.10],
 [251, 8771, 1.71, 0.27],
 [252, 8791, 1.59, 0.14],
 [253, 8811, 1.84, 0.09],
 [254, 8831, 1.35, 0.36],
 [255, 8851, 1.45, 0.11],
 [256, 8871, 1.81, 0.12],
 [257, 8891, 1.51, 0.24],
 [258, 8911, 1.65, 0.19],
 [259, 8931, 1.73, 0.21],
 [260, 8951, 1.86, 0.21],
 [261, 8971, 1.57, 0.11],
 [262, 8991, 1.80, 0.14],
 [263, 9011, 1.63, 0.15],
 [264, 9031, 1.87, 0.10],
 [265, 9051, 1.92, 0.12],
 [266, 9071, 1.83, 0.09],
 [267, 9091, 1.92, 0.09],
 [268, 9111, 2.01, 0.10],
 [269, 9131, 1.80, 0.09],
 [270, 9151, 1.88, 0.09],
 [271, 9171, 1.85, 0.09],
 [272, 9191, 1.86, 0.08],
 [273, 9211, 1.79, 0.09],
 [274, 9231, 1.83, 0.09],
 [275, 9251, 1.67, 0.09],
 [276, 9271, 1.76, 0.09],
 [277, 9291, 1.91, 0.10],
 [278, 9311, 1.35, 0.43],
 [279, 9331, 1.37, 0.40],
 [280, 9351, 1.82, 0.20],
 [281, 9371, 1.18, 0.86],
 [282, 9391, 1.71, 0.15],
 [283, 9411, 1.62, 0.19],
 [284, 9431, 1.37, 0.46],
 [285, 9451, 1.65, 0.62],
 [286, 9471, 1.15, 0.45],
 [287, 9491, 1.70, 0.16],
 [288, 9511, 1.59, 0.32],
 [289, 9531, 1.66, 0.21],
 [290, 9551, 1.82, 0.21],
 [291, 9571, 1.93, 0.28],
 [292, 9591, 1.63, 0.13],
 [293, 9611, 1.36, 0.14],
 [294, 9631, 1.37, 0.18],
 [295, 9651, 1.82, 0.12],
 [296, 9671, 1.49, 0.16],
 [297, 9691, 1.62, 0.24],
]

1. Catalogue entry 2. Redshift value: 0.227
